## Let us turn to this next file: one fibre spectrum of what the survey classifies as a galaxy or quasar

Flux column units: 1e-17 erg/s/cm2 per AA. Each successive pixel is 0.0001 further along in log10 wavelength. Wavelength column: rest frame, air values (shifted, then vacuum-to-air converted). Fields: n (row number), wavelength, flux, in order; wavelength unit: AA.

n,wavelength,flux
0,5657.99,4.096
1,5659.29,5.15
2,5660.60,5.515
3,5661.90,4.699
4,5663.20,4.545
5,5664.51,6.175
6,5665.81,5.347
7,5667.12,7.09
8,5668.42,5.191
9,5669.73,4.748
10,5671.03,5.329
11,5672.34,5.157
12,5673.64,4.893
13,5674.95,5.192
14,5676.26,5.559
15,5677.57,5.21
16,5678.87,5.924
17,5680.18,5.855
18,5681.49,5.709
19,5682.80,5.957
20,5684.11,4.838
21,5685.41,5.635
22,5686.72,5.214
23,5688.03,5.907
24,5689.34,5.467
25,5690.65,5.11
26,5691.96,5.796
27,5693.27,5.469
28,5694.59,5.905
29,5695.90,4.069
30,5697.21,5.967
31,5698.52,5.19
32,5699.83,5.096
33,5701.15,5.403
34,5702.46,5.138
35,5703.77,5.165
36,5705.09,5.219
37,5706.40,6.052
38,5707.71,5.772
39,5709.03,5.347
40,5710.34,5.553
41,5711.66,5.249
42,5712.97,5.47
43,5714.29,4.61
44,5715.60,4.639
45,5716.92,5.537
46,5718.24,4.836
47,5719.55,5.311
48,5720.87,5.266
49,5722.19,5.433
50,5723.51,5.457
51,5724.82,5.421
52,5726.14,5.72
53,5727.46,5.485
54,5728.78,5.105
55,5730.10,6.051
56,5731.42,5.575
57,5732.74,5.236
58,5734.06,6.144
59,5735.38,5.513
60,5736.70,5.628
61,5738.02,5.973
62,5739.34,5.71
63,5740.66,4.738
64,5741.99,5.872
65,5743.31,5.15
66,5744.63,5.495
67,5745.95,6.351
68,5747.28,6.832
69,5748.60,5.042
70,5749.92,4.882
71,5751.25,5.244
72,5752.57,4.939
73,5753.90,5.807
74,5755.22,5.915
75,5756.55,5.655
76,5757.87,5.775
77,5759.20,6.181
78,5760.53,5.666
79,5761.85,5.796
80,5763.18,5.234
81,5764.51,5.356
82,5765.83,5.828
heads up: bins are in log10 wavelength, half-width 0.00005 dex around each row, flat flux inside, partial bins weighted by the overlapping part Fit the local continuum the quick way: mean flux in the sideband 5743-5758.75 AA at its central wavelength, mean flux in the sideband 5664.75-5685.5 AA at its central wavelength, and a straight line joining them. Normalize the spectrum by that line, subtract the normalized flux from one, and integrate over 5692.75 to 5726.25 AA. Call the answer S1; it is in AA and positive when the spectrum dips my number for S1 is 1.4 AA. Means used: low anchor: 5.49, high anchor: 5.61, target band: 5.31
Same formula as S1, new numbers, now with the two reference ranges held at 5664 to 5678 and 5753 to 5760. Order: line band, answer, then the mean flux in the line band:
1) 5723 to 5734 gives 0.31 AA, 5.54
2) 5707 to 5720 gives 0.92 AA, 5.24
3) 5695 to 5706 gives 0.75 AA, 5.2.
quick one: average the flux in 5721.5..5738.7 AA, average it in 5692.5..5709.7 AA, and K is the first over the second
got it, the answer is 1.0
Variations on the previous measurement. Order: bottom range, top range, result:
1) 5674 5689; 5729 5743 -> 1.02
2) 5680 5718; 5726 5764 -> 1.04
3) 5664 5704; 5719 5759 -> 1.02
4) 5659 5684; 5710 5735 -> 0.99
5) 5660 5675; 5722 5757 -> 1.05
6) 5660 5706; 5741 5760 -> 1.04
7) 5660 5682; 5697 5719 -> 0.98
